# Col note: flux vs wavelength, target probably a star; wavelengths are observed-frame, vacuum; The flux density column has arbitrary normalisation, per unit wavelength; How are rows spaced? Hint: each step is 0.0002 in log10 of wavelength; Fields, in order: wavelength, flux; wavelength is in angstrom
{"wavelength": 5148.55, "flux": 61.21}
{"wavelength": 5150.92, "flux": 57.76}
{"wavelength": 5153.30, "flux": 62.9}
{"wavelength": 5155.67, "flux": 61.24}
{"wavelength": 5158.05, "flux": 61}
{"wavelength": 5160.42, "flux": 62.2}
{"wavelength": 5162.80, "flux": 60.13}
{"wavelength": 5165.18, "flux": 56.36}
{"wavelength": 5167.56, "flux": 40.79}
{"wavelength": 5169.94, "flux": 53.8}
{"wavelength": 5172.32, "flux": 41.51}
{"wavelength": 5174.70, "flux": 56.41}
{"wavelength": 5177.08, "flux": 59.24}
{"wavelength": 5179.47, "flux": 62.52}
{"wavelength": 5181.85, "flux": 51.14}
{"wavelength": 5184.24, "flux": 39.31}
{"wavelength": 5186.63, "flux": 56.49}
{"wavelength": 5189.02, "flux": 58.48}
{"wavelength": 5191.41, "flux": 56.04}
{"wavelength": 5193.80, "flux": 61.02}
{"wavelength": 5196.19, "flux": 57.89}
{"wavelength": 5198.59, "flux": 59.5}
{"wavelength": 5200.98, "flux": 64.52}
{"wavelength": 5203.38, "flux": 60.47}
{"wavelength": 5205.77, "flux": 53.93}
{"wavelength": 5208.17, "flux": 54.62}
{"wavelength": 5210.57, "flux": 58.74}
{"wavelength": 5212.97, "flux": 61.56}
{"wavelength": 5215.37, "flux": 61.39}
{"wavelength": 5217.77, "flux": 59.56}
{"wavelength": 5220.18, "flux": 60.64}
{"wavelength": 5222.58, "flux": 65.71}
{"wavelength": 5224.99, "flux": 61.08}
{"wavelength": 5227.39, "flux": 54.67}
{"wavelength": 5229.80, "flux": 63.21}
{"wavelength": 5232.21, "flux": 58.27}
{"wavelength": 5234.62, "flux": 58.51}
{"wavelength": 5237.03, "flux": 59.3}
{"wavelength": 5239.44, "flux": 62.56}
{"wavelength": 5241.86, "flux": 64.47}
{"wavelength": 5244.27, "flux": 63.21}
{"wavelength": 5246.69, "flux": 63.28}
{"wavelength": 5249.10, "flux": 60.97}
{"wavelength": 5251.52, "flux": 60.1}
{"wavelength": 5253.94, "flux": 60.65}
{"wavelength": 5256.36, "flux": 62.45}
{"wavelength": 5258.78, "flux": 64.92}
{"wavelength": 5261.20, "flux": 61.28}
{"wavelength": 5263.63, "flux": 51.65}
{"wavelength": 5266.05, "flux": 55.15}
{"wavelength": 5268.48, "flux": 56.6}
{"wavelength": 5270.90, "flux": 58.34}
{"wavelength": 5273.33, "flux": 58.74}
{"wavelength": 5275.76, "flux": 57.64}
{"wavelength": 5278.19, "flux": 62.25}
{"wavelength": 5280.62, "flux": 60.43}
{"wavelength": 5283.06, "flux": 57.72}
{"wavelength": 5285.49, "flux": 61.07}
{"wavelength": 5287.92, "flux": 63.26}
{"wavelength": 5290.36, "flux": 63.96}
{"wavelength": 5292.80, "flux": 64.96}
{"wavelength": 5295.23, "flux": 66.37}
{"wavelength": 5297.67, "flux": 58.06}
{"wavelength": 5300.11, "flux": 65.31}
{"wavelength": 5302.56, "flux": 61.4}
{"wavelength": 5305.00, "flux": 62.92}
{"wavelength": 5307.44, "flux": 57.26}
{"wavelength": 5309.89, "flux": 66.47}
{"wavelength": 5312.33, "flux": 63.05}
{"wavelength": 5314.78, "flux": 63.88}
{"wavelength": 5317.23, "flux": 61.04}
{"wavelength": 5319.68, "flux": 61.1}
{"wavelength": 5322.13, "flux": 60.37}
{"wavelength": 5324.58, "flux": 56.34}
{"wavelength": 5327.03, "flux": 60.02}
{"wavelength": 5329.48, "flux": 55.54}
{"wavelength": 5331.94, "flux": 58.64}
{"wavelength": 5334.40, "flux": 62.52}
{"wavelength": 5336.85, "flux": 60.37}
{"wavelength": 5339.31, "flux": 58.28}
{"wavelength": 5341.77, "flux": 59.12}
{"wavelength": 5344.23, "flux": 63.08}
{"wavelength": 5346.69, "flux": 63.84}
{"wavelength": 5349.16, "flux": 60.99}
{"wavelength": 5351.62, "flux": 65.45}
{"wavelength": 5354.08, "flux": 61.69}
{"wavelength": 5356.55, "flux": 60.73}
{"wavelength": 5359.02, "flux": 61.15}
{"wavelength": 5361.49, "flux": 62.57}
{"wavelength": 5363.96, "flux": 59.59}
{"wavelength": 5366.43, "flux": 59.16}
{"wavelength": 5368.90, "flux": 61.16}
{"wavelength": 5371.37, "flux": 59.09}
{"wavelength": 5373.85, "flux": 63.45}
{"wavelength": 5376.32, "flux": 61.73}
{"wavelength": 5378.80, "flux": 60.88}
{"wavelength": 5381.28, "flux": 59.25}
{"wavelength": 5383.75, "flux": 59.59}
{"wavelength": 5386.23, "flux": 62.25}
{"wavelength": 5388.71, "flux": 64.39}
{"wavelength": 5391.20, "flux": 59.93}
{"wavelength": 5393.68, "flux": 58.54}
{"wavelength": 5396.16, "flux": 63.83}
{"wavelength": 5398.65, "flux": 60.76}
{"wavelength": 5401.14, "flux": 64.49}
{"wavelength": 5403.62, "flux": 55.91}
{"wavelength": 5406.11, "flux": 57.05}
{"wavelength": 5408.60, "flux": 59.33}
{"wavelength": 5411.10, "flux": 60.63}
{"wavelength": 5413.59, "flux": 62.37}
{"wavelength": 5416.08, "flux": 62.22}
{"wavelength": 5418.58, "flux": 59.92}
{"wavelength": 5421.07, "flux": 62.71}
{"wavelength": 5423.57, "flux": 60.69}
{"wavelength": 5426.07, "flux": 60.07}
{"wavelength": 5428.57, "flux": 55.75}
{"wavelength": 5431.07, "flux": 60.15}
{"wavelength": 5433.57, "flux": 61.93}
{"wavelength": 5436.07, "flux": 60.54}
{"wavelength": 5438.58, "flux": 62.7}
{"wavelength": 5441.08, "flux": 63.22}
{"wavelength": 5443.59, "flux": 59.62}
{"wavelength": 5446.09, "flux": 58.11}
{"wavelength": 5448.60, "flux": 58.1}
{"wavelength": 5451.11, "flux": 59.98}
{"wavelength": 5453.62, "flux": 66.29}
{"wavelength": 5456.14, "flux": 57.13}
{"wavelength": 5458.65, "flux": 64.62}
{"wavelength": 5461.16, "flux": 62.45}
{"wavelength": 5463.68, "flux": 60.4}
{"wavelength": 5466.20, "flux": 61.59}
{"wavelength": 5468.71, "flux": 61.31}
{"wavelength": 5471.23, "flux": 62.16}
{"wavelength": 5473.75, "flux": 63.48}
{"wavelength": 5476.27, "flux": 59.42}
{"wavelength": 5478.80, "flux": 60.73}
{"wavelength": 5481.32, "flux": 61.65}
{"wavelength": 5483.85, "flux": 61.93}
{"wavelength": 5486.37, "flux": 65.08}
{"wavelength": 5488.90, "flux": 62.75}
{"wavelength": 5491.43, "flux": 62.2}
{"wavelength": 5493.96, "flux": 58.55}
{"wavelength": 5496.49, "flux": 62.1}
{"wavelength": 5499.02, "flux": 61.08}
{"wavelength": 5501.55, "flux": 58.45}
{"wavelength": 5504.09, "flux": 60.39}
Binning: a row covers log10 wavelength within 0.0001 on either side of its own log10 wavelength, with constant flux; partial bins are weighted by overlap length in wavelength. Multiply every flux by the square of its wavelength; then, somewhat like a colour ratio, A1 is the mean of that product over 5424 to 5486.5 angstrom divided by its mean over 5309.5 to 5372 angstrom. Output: 1.05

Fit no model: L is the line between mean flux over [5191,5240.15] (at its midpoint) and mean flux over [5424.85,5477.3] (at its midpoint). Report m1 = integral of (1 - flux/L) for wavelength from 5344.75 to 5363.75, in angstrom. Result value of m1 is -0.6 angstrom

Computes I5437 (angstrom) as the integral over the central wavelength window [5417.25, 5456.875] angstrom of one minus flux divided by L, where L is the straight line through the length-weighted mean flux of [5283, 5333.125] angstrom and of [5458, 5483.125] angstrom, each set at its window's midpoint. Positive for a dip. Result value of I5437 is 0.8 angstrom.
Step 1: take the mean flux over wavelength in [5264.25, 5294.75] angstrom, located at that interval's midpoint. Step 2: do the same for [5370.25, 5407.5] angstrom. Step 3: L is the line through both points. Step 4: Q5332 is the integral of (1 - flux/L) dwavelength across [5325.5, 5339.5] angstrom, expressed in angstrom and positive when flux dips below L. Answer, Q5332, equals 0.3 angstrom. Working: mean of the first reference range 60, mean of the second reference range 60.7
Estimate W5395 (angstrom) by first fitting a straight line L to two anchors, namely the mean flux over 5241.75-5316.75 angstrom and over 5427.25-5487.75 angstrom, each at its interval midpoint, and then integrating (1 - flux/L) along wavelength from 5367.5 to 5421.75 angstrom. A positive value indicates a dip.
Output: 0.28 angstrom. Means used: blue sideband 61.2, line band 60.9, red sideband 61.2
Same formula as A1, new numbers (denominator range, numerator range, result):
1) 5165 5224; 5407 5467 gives 1.18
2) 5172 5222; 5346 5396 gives 1.14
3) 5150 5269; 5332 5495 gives 1.13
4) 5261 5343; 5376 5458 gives 1.05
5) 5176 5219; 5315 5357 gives 1.11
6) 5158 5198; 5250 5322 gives 1.16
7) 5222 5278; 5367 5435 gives 1.07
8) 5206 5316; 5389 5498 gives 1.07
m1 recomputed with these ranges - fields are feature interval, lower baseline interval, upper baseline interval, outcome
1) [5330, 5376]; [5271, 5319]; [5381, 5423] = 0.1 angstrom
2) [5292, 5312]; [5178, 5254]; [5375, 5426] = -1.0 angstrom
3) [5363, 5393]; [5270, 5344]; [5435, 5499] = 0.2 angstrom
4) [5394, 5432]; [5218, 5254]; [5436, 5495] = 0.6 angstrom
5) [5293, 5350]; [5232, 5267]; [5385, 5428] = -0.5 angstrom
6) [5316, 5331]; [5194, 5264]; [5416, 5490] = 0.4 angstrom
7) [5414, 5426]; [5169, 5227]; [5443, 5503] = -0.2 angstrom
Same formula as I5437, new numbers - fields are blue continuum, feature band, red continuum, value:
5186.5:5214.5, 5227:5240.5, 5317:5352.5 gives -0.1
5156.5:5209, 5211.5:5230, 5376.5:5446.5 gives -1.4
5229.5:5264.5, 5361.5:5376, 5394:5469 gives 0.0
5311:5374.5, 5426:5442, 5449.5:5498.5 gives 0.2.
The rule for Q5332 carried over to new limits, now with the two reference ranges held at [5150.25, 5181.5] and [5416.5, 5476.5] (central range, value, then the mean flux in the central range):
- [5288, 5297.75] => -0.9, 63.9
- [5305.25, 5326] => -0.8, 61.3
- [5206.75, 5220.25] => -0.5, 59.2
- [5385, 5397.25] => -0.3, 61.8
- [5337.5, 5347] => -0.2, 60.8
